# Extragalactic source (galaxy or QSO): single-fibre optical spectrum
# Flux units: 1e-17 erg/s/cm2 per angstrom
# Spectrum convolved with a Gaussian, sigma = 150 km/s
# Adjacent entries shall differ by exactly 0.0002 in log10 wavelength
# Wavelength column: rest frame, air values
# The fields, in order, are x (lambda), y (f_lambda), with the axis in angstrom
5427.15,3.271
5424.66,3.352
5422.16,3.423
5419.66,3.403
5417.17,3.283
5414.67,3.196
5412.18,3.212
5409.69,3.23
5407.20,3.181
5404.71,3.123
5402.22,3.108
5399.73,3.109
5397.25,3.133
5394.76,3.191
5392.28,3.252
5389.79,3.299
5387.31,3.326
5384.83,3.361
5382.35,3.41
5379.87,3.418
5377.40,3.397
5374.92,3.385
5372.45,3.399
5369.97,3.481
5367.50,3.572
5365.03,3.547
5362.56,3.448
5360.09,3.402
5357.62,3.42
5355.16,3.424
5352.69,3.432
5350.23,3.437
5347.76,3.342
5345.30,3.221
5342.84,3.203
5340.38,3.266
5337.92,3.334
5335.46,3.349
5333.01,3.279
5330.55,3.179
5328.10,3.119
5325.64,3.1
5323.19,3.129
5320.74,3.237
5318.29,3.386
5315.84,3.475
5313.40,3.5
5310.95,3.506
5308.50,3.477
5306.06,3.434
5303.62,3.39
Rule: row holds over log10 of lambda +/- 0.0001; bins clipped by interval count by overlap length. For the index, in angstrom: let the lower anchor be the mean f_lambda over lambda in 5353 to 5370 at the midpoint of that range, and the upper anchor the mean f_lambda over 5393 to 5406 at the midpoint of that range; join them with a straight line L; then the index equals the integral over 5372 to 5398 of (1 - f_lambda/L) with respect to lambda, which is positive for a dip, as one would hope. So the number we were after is -0.5 angstrom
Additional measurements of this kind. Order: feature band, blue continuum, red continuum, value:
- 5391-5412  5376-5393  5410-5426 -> 1.0 angstrom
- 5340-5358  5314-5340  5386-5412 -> -0.6 angstrom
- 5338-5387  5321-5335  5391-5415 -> -3.4 angstrom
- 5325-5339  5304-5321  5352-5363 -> 0.8 angstrom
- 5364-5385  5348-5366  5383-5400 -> -0.6 angstrom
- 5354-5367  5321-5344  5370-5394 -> -0.6 angstrom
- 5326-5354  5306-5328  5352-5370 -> 1.0 angstrom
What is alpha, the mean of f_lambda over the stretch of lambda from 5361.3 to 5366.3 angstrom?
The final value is 3.5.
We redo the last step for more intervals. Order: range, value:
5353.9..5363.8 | 3.42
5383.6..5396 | 3.29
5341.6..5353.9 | 3.33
